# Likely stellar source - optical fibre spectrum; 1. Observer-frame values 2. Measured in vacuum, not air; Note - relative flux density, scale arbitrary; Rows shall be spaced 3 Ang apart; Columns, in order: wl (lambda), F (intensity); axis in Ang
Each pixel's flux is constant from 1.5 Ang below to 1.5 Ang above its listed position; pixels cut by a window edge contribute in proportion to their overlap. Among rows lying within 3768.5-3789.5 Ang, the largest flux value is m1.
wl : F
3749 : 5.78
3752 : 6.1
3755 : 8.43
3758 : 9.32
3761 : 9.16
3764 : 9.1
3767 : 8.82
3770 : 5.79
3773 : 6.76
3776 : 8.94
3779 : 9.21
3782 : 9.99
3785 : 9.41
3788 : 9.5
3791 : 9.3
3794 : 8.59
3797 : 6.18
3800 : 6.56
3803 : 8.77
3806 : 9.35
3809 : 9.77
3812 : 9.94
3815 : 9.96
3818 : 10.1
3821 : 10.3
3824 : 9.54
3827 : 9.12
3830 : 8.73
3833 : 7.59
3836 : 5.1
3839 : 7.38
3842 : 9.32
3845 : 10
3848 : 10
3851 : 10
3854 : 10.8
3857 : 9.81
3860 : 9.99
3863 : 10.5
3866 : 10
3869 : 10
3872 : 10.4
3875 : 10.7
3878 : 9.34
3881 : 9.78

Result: 9.99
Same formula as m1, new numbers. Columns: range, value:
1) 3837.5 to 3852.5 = 10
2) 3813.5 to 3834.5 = 10.3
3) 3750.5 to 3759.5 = 9.32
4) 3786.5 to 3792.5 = 9.5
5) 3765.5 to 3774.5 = 8.82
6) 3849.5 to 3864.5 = 10.8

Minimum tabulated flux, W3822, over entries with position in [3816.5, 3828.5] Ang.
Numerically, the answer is 9.12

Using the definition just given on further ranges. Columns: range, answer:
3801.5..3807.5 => 8.77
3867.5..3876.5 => 10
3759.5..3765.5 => 9.1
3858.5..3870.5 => 9.99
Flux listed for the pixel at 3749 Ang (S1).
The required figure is 5.78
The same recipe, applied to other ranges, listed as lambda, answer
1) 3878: 9.34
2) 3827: 9.12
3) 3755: 8.43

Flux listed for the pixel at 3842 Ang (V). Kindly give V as 9.32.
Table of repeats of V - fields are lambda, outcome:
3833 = 7.59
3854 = 10.8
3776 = 8.94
